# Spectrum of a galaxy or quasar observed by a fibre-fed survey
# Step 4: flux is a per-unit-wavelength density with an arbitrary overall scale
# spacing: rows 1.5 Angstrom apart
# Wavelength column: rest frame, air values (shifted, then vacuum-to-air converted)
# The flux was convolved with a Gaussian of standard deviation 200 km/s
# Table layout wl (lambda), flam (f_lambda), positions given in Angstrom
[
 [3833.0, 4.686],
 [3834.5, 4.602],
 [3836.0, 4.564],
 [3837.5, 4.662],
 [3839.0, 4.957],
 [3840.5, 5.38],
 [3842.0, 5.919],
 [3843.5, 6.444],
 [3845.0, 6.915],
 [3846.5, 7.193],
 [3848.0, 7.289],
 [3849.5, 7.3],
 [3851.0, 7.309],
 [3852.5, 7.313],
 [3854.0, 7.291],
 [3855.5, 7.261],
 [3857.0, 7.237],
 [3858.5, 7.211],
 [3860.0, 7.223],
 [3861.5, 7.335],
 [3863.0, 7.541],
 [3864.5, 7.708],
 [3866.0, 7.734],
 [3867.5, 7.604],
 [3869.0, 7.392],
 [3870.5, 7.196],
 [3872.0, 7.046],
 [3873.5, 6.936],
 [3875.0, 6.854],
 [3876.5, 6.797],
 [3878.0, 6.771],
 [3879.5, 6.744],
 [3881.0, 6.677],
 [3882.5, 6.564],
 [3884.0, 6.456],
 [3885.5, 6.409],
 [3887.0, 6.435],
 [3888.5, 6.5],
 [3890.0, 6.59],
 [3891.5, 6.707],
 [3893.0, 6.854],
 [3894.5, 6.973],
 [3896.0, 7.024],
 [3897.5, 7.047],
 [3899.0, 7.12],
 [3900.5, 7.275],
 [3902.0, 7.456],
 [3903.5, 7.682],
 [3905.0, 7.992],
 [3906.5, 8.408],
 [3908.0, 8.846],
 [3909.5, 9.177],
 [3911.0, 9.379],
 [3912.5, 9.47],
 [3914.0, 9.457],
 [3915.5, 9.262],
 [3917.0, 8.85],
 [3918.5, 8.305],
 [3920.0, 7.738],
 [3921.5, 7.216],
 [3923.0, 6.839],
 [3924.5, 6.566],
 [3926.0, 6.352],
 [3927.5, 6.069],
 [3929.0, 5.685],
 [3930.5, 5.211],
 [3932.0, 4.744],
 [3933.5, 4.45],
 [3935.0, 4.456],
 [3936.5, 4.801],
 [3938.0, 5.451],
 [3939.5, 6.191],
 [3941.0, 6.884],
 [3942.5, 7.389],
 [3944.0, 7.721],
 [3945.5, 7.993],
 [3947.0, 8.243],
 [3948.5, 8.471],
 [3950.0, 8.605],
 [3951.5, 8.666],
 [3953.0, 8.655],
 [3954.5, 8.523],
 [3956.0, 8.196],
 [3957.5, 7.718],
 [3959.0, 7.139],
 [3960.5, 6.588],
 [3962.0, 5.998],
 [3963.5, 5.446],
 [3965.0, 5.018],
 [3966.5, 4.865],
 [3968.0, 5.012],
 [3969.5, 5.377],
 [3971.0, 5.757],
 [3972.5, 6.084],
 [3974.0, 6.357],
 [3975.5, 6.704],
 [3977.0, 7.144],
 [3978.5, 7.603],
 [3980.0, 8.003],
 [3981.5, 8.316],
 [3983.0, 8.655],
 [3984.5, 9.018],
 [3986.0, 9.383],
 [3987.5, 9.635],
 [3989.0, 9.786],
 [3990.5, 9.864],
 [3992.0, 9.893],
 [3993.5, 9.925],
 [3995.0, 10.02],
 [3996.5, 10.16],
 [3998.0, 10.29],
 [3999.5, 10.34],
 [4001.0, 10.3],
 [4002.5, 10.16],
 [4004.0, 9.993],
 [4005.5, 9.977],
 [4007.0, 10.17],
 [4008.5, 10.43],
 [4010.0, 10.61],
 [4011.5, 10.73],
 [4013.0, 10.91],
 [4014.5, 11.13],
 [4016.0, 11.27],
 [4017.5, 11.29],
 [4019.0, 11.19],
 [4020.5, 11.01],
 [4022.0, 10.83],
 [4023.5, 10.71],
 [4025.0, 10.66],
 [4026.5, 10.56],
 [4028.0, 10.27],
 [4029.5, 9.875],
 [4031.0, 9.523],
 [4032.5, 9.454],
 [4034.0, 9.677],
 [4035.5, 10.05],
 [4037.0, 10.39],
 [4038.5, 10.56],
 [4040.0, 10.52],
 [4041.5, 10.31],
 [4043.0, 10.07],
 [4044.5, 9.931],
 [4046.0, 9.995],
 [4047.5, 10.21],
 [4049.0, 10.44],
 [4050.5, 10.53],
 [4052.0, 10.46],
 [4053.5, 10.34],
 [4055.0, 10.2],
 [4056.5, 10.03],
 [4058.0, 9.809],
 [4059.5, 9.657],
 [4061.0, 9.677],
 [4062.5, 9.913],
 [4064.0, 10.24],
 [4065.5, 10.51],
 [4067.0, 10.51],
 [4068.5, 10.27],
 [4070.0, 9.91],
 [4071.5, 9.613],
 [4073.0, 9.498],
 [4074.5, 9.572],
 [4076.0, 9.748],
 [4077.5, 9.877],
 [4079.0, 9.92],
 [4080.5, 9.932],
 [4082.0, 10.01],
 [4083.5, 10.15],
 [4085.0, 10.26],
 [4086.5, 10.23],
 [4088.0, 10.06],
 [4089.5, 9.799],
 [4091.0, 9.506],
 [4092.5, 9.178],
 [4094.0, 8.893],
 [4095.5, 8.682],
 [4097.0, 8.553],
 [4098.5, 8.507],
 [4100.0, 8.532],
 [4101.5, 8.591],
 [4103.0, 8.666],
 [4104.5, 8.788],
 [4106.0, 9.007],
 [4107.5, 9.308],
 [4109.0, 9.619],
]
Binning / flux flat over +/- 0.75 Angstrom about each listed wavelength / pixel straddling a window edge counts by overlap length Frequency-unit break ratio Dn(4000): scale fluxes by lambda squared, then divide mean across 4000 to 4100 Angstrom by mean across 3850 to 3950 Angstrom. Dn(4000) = 1.52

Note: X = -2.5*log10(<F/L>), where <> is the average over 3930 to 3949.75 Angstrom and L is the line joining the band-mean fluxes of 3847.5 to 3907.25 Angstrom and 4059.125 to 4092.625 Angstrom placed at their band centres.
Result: 0.25 mag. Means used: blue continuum 7.13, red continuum 9.93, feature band 6.38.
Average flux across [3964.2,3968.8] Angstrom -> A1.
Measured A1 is 4.97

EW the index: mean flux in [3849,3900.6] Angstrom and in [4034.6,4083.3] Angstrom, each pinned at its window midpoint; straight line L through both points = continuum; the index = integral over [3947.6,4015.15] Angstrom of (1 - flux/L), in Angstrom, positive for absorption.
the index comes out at 2.8 Angstrom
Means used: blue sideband 7.04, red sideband 10.1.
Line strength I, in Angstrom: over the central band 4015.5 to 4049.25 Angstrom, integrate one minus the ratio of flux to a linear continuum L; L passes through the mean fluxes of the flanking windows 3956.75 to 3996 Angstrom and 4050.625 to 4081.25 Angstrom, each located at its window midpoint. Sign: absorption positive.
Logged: -4.9 Angstrom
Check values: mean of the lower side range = 7.53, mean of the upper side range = 10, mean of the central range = 10.4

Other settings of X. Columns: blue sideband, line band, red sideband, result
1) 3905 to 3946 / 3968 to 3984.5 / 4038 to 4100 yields 0.16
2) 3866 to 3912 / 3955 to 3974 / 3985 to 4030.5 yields 0.44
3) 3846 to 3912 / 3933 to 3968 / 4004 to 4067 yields 0.26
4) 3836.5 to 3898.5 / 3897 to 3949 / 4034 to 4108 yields 0.05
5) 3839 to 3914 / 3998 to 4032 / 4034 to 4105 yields -0.16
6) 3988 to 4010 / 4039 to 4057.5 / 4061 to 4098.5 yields -0.04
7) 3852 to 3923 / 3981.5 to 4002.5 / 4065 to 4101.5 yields -0.13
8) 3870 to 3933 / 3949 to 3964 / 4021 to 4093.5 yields 0.08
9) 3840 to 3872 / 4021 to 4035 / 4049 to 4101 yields -0.11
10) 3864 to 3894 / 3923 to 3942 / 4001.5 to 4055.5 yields 0.40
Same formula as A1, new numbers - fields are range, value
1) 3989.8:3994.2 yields 9.89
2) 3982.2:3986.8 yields 9.02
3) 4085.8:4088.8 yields 10.1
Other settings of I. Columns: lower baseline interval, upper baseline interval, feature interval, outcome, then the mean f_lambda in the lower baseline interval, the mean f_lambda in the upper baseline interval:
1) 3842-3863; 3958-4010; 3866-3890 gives 1.67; 7.15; 8.25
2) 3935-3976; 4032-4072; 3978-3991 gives -1.90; 6.77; 10.1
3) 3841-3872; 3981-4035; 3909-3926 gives 0.20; 7.2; 10.2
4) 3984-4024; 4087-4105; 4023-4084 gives -2.98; 10.3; 9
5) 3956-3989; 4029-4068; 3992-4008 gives -3.89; 7.04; 10.1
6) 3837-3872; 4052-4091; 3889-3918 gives -1.21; 6.95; 9.99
